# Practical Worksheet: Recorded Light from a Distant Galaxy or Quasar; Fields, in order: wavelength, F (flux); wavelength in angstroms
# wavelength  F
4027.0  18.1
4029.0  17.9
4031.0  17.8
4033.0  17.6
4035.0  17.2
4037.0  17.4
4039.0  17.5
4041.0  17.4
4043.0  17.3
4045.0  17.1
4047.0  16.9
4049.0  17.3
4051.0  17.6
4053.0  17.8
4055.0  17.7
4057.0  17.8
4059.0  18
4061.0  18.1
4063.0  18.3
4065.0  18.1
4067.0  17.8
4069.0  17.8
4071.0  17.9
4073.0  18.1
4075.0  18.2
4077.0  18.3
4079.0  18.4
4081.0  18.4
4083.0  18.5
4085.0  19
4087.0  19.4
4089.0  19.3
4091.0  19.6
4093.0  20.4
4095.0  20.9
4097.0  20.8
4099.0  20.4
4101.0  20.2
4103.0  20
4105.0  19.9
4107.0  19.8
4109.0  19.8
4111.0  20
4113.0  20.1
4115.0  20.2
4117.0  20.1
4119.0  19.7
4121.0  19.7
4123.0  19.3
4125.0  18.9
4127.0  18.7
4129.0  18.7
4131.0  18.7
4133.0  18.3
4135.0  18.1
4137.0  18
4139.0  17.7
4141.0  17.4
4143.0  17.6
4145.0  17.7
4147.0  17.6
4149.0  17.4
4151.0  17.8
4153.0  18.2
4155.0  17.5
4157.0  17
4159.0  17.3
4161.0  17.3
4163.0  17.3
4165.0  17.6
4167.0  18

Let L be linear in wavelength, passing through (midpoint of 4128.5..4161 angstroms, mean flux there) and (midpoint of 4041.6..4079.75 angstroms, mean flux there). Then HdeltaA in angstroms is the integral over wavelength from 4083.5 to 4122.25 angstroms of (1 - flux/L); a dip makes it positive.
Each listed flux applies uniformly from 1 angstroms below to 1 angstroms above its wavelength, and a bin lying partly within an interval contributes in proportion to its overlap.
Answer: -4.7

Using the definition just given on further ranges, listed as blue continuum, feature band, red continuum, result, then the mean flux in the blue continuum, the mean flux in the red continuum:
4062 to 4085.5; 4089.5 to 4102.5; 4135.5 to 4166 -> -1.7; 18.2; 17.6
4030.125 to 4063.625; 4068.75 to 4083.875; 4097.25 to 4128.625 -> 0.3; 17.6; 19.8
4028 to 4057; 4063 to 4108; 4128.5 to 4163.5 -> -3.9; 17.5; 17.7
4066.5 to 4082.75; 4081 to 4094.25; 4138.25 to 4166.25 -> -0.9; 18.1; 17.5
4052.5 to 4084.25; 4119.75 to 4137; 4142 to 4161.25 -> -1.0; 18.1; 17.5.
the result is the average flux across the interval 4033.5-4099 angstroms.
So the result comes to 18.3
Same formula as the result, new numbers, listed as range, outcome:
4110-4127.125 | 19.7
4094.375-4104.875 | 20.4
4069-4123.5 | 19.5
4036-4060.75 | 17.5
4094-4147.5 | 19.2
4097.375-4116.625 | 20.1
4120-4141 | 18.6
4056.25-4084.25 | 18.1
